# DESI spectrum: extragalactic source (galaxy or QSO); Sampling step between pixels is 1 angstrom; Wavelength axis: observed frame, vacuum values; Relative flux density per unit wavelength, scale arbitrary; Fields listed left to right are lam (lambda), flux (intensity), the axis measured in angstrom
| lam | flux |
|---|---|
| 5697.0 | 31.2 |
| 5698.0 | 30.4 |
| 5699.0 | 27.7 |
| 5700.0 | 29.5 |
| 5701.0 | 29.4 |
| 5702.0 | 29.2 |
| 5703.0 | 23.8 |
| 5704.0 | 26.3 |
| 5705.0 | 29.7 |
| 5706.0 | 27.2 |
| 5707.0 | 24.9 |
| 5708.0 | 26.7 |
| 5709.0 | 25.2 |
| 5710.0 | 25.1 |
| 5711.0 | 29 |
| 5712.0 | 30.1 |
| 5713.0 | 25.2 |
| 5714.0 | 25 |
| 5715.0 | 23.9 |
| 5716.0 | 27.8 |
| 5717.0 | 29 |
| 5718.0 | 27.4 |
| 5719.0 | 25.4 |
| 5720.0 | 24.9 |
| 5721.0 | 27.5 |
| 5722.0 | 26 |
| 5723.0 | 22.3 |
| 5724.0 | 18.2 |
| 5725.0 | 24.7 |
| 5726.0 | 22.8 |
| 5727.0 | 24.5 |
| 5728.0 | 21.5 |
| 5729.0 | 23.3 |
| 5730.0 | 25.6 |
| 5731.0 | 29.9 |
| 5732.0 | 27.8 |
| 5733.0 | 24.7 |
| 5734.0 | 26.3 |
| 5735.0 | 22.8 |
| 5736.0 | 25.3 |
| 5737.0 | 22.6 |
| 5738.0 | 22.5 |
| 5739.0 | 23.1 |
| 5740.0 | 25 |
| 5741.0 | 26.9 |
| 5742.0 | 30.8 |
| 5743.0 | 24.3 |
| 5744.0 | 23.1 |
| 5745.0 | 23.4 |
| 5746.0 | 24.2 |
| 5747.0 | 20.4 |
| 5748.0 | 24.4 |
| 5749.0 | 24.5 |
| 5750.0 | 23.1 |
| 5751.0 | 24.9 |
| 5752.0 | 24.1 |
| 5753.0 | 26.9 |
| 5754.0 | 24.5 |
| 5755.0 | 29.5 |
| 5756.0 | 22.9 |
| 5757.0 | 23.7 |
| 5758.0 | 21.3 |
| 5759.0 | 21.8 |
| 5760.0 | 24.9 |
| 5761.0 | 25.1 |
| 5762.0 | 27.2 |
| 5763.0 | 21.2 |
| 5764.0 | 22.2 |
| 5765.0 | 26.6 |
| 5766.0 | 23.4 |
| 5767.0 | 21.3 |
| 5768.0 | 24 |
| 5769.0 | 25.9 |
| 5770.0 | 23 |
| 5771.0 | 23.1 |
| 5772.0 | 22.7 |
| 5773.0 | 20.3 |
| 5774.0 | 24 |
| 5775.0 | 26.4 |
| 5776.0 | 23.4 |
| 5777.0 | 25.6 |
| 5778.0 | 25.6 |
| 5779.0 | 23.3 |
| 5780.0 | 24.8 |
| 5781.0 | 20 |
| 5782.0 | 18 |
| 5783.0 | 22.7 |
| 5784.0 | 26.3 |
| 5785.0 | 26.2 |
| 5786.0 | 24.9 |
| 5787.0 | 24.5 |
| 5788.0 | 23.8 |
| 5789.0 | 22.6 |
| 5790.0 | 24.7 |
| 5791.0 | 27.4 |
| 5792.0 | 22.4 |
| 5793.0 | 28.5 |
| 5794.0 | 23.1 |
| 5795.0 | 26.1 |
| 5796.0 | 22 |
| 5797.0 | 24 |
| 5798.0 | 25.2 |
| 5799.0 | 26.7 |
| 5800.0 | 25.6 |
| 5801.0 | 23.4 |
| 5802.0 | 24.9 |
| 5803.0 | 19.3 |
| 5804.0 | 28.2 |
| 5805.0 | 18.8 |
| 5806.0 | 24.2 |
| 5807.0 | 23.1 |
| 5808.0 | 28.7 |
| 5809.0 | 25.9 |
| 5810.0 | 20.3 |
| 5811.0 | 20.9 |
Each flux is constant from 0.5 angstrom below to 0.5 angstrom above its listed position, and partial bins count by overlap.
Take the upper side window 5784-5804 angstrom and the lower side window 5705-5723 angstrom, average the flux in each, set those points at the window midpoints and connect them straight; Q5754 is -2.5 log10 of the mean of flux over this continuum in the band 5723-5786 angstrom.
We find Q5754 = 0.06 mag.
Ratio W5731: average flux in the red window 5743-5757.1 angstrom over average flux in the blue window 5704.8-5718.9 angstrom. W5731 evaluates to 0.91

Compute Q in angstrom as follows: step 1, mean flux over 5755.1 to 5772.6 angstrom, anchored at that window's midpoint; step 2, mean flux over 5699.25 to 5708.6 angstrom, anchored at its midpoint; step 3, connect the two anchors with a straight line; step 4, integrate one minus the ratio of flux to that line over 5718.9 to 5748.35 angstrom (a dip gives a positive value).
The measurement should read 1.2 angstrom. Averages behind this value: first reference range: 27.4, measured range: 24.5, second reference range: 23.7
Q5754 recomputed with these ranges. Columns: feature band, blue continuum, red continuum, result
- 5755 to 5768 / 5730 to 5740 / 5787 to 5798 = 0.05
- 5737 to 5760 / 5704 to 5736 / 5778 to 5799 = 0.03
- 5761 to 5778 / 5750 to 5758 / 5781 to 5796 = 0.03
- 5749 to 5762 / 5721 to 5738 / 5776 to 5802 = -0.01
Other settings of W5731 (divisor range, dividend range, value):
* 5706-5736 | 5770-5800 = 0.95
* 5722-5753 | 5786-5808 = 1.00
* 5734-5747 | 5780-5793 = 0.98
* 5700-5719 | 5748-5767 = 0.90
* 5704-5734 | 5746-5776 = 0.93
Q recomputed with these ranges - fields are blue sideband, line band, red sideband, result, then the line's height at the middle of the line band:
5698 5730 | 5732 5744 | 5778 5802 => 0.2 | 25.4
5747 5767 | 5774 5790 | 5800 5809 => 0.1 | 24.1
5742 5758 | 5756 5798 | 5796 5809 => 0.8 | 24.3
